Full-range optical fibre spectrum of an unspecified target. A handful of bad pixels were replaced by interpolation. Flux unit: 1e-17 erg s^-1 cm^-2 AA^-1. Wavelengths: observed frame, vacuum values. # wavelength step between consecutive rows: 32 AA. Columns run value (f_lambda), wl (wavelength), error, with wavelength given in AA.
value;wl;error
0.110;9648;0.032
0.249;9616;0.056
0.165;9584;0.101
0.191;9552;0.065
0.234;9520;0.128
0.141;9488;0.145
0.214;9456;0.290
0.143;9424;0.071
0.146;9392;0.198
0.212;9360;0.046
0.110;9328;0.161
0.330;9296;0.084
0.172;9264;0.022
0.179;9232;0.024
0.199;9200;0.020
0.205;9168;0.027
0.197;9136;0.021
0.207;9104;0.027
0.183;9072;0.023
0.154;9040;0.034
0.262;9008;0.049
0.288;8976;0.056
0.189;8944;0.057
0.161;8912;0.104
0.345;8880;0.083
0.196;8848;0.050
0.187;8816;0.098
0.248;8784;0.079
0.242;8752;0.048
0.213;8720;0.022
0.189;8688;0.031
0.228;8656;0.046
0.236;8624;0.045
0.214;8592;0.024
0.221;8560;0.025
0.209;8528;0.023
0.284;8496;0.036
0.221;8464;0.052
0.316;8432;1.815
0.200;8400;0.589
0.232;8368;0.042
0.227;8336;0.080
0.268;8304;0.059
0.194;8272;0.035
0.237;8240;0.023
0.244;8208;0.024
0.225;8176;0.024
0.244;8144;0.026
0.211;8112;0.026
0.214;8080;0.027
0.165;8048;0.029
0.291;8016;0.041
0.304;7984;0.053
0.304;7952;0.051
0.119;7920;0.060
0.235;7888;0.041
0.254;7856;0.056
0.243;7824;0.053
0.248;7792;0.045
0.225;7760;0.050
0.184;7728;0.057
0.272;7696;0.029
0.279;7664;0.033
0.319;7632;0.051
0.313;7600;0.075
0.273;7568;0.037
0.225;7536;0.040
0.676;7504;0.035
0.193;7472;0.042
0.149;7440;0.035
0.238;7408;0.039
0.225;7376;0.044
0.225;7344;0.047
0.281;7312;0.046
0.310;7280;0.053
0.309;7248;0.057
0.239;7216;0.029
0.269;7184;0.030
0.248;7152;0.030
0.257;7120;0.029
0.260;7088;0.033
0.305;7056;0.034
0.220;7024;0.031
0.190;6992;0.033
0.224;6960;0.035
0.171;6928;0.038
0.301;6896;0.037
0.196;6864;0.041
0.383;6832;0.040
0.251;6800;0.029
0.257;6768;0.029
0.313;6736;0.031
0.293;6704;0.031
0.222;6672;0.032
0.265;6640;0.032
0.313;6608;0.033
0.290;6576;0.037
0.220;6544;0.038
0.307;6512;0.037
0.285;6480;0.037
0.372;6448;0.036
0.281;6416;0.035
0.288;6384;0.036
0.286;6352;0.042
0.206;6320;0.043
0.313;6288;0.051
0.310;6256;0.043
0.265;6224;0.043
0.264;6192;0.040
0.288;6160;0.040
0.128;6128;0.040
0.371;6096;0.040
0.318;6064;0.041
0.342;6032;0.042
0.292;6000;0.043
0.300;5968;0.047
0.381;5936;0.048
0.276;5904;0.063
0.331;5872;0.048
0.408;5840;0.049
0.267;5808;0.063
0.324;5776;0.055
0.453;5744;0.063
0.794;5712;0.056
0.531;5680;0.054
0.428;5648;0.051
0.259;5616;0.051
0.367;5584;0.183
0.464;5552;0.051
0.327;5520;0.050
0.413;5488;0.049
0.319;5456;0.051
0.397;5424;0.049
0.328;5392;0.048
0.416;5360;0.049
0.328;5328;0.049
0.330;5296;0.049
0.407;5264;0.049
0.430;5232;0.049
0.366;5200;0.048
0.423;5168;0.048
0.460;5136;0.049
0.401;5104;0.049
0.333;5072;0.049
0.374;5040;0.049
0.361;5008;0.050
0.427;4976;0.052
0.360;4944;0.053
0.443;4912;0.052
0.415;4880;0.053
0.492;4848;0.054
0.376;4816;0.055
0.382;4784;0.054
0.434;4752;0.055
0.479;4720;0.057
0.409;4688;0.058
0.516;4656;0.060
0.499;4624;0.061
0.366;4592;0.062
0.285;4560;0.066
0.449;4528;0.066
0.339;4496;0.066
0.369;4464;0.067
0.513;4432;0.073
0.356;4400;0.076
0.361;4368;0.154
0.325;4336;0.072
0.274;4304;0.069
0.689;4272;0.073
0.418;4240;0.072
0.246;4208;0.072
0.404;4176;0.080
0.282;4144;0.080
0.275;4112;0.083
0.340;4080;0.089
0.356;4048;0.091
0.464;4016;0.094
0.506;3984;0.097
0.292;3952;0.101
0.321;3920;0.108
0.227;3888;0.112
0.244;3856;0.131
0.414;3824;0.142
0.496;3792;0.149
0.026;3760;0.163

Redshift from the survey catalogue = 0.144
